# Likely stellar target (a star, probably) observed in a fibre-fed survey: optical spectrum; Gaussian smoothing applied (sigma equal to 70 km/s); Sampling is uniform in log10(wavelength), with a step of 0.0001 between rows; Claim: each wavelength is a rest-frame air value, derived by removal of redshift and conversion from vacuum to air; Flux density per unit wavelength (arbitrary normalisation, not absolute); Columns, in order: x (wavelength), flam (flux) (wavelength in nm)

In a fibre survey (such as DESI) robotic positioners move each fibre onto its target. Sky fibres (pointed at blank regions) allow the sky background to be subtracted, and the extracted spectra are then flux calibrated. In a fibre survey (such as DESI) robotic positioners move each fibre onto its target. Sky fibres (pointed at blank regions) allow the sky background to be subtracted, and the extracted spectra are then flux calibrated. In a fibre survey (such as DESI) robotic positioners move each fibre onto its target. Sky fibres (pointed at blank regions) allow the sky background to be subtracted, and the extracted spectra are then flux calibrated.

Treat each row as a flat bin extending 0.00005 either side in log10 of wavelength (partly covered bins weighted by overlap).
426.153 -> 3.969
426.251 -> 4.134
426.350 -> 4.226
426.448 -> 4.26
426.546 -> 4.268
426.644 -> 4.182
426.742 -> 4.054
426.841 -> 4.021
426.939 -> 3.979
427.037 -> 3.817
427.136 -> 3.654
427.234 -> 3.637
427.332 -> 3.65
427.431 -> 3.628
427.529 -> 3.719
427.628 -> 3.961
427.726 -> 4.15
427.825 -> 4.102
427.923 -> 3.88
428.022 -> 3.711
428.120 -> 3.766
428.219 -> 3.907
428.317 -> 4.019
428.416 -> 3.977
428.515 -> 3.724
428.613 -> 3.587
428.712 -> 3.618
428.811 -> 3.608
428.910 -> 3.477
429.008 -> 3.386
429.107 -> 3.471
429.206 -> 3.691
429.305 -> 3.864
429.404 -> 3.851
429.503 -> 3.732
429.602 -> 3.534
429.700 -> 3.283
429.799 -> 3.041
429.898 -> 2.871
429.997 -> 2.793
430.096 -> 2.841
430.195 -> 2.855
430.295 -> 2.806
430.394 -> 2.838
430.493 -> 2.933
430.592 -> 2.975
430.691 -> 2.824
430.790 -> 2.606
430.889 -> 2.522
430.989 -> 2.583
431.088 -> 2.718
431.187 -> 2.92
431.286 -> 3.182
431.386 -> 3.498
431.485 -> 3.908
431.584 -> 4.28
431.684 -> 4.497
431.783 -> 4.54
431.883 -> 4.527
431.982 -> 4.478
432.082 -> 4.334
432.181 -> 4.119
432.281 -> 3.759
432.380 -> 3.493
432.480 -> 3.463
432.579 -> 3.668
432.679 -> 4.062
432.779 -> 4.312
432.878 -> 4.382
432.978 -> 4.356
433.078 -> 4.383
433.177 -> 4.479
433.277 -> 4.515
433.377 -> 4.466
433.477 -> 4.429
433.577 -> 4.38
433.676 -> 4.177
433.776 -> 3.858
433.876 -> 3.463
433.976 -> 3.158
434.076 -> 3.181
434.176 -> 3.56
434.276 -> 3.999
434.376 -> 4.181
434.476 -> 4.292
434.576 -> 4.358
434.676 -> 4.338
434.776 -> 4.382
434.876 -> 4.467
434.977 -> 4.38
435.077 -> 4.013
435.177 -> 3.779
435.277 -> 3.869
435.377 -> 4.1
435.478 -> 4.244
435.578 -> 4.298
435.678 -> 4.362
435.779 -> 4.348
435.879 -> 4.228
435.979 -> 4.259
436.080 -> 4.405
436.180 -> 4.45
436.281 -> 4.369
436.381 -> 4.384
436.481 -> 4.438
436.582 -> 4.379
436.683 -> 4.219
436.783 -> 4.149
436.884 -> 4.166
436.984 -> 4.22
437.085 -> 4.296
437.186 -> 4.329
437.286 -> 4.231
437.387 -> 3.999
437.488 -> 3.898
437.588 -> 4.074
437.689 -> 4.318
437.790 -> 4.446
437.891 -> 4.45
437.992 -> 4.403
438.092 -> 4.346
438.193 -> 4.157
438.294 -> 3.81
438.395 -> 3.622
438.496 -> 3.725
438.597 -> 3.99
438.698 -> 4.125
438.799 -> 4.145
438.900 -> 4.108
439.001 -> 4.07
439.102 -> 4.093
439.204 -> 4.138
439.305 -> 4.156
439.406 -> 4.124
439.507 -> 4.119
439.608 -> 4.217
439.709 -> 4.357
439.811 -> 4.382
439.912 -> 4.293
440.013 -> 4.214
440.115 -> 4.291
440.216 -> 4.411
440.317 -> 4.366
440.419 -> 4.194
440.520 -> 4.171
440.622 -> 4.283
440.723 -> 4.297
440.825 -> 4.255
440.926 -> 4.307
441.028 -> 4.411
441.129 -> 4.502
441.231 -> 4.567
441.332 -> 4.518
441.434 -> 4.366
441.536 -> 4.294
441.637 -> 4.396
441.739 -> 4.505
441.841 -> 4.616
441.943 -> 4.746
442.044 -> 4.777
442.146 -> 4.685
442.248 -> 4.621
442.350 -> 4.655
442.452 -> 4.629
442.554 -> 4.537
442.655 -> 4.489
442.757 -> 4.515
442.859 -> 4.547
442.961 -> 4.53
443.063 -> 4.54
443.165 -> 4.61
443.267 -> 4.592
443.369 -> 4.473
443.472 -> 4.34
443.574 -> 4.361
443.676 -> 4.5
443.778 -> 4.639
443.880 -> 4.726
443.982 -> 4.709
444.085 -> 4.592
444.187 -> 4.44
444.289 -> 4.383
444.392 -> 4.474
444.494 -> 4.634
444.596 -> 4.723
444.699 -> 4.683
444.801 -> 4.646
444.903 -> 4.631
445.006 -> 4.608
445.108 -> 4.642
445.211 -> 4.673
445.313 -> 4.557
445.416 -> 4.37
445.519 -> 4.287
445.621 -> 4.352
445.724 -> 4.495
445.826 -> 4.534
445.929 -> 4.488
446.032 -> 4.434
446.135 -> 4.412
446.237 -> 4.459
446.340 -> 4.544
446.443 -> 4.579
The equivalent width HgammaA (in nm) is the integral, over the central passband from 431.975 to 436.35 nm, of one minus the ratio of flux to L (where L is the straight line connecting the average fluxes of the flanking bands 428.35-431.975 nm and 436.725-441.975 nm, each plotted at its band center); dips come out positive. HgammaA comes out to -0.43 nm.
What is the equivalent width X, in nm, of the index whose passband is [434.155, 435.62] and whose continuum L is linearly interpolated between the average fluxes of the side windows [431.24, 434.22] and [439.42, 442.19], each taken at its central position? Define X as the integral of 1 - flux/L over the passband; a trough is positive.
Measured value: -0.01 nm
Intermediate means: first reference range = 4.03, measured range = 4.16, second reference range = 4.39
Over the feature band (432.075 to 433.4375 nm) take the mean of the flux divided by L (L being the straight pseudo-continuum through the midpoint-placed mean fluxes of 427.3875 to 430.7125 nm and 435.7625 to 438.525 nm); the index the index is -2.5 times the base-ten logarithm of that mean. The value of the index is -0.08 mag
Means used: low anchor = 3.49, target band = 4.12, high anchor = 4.22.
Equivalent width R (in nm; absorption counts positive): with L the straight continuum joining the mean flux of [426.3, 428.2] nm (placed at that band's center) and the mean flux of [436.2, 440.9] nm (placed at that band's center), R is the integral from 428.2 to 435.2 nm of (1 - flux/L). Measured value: 0.557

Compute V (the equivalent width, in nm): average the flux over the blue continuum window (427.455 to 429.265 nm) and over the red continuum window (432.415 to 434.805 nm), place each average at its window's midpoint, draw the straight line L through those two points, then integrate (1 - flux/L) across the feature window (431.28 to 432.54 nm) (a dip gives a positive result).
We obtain -0.02 nm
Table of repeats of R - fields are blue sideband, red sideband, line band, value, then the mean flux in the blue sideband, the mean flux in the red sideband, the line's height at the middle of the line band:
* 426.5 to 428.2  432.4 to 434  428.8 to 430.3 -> 0.24 nm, 3.89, 4.1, 3.97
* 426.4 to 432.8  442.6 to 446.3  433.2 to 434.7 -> -0.05 nm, 3.62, 4.53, 3.89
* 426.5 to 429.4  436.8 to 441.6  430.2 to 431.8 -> 0.30 nm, 3.81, 4.22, 3.92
